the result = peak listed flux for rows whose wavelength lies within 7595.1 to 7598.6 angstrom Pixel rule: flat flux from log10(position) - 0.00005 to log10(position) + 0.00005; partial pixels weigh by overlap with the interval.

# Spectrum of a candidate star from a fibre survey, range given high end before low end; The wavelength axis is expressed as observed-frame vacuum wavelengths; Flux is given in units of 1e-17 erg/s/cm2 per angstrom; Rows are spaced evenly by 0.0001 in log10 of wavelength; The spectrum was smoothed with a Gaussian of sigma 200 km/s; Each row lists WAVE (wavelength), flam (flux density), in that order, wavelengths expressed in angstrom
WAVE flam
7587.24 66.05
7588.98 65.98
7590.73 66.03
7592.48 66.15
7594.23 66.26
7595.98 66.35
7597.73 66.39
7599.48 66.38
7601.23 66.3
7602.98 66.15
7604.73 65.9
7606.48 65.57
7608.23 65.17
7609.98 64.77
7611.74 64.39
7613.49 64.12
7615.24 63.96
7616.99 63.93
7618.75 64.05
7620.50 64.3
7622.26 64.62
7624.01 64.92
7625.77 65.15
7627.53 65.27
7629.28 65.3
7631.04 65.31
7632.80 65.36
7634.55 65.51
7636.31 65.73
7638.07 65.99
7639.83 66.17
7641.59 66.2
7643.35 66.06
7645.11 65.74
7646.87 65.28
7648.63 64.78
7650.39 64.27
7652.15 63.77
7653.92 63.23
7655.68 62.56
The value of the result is 66.39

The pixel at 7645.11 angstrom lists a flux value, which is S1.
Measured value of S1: 65.74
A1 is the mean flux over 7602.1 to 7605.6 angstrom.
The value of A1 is 66.1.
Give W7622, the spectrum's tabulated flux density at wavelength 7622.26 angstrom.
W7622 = 64.62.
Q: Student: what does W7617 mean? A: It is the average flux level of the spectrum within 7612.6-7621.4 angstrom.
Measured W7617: 64.1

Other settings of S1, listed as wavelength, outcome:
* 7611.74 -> 64.39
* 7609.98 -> 64.77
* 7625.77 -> 65.15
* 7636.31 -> 65.73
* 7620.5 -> 64.3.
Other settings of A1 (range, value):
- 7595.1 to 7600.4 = 66.3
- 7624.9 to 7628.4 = 65.1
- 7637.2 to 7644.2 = 66.1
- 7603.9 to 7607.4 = 65.8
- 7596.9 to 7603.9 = 66.3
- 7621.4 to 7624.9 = 64.8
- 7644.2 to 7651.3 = 65.1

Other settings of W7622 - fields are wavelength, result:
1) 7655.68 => 62.56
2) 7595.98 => 66.35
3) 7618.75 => 64.05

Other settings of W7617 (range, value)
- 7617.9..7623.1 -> 64.3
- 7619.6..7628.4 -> 64.8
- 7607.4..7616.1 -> 64.5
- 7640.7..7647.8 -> 65.8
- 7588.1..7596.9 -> 66.2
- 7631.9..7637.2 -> 65.6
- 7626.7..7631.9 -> 65.3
